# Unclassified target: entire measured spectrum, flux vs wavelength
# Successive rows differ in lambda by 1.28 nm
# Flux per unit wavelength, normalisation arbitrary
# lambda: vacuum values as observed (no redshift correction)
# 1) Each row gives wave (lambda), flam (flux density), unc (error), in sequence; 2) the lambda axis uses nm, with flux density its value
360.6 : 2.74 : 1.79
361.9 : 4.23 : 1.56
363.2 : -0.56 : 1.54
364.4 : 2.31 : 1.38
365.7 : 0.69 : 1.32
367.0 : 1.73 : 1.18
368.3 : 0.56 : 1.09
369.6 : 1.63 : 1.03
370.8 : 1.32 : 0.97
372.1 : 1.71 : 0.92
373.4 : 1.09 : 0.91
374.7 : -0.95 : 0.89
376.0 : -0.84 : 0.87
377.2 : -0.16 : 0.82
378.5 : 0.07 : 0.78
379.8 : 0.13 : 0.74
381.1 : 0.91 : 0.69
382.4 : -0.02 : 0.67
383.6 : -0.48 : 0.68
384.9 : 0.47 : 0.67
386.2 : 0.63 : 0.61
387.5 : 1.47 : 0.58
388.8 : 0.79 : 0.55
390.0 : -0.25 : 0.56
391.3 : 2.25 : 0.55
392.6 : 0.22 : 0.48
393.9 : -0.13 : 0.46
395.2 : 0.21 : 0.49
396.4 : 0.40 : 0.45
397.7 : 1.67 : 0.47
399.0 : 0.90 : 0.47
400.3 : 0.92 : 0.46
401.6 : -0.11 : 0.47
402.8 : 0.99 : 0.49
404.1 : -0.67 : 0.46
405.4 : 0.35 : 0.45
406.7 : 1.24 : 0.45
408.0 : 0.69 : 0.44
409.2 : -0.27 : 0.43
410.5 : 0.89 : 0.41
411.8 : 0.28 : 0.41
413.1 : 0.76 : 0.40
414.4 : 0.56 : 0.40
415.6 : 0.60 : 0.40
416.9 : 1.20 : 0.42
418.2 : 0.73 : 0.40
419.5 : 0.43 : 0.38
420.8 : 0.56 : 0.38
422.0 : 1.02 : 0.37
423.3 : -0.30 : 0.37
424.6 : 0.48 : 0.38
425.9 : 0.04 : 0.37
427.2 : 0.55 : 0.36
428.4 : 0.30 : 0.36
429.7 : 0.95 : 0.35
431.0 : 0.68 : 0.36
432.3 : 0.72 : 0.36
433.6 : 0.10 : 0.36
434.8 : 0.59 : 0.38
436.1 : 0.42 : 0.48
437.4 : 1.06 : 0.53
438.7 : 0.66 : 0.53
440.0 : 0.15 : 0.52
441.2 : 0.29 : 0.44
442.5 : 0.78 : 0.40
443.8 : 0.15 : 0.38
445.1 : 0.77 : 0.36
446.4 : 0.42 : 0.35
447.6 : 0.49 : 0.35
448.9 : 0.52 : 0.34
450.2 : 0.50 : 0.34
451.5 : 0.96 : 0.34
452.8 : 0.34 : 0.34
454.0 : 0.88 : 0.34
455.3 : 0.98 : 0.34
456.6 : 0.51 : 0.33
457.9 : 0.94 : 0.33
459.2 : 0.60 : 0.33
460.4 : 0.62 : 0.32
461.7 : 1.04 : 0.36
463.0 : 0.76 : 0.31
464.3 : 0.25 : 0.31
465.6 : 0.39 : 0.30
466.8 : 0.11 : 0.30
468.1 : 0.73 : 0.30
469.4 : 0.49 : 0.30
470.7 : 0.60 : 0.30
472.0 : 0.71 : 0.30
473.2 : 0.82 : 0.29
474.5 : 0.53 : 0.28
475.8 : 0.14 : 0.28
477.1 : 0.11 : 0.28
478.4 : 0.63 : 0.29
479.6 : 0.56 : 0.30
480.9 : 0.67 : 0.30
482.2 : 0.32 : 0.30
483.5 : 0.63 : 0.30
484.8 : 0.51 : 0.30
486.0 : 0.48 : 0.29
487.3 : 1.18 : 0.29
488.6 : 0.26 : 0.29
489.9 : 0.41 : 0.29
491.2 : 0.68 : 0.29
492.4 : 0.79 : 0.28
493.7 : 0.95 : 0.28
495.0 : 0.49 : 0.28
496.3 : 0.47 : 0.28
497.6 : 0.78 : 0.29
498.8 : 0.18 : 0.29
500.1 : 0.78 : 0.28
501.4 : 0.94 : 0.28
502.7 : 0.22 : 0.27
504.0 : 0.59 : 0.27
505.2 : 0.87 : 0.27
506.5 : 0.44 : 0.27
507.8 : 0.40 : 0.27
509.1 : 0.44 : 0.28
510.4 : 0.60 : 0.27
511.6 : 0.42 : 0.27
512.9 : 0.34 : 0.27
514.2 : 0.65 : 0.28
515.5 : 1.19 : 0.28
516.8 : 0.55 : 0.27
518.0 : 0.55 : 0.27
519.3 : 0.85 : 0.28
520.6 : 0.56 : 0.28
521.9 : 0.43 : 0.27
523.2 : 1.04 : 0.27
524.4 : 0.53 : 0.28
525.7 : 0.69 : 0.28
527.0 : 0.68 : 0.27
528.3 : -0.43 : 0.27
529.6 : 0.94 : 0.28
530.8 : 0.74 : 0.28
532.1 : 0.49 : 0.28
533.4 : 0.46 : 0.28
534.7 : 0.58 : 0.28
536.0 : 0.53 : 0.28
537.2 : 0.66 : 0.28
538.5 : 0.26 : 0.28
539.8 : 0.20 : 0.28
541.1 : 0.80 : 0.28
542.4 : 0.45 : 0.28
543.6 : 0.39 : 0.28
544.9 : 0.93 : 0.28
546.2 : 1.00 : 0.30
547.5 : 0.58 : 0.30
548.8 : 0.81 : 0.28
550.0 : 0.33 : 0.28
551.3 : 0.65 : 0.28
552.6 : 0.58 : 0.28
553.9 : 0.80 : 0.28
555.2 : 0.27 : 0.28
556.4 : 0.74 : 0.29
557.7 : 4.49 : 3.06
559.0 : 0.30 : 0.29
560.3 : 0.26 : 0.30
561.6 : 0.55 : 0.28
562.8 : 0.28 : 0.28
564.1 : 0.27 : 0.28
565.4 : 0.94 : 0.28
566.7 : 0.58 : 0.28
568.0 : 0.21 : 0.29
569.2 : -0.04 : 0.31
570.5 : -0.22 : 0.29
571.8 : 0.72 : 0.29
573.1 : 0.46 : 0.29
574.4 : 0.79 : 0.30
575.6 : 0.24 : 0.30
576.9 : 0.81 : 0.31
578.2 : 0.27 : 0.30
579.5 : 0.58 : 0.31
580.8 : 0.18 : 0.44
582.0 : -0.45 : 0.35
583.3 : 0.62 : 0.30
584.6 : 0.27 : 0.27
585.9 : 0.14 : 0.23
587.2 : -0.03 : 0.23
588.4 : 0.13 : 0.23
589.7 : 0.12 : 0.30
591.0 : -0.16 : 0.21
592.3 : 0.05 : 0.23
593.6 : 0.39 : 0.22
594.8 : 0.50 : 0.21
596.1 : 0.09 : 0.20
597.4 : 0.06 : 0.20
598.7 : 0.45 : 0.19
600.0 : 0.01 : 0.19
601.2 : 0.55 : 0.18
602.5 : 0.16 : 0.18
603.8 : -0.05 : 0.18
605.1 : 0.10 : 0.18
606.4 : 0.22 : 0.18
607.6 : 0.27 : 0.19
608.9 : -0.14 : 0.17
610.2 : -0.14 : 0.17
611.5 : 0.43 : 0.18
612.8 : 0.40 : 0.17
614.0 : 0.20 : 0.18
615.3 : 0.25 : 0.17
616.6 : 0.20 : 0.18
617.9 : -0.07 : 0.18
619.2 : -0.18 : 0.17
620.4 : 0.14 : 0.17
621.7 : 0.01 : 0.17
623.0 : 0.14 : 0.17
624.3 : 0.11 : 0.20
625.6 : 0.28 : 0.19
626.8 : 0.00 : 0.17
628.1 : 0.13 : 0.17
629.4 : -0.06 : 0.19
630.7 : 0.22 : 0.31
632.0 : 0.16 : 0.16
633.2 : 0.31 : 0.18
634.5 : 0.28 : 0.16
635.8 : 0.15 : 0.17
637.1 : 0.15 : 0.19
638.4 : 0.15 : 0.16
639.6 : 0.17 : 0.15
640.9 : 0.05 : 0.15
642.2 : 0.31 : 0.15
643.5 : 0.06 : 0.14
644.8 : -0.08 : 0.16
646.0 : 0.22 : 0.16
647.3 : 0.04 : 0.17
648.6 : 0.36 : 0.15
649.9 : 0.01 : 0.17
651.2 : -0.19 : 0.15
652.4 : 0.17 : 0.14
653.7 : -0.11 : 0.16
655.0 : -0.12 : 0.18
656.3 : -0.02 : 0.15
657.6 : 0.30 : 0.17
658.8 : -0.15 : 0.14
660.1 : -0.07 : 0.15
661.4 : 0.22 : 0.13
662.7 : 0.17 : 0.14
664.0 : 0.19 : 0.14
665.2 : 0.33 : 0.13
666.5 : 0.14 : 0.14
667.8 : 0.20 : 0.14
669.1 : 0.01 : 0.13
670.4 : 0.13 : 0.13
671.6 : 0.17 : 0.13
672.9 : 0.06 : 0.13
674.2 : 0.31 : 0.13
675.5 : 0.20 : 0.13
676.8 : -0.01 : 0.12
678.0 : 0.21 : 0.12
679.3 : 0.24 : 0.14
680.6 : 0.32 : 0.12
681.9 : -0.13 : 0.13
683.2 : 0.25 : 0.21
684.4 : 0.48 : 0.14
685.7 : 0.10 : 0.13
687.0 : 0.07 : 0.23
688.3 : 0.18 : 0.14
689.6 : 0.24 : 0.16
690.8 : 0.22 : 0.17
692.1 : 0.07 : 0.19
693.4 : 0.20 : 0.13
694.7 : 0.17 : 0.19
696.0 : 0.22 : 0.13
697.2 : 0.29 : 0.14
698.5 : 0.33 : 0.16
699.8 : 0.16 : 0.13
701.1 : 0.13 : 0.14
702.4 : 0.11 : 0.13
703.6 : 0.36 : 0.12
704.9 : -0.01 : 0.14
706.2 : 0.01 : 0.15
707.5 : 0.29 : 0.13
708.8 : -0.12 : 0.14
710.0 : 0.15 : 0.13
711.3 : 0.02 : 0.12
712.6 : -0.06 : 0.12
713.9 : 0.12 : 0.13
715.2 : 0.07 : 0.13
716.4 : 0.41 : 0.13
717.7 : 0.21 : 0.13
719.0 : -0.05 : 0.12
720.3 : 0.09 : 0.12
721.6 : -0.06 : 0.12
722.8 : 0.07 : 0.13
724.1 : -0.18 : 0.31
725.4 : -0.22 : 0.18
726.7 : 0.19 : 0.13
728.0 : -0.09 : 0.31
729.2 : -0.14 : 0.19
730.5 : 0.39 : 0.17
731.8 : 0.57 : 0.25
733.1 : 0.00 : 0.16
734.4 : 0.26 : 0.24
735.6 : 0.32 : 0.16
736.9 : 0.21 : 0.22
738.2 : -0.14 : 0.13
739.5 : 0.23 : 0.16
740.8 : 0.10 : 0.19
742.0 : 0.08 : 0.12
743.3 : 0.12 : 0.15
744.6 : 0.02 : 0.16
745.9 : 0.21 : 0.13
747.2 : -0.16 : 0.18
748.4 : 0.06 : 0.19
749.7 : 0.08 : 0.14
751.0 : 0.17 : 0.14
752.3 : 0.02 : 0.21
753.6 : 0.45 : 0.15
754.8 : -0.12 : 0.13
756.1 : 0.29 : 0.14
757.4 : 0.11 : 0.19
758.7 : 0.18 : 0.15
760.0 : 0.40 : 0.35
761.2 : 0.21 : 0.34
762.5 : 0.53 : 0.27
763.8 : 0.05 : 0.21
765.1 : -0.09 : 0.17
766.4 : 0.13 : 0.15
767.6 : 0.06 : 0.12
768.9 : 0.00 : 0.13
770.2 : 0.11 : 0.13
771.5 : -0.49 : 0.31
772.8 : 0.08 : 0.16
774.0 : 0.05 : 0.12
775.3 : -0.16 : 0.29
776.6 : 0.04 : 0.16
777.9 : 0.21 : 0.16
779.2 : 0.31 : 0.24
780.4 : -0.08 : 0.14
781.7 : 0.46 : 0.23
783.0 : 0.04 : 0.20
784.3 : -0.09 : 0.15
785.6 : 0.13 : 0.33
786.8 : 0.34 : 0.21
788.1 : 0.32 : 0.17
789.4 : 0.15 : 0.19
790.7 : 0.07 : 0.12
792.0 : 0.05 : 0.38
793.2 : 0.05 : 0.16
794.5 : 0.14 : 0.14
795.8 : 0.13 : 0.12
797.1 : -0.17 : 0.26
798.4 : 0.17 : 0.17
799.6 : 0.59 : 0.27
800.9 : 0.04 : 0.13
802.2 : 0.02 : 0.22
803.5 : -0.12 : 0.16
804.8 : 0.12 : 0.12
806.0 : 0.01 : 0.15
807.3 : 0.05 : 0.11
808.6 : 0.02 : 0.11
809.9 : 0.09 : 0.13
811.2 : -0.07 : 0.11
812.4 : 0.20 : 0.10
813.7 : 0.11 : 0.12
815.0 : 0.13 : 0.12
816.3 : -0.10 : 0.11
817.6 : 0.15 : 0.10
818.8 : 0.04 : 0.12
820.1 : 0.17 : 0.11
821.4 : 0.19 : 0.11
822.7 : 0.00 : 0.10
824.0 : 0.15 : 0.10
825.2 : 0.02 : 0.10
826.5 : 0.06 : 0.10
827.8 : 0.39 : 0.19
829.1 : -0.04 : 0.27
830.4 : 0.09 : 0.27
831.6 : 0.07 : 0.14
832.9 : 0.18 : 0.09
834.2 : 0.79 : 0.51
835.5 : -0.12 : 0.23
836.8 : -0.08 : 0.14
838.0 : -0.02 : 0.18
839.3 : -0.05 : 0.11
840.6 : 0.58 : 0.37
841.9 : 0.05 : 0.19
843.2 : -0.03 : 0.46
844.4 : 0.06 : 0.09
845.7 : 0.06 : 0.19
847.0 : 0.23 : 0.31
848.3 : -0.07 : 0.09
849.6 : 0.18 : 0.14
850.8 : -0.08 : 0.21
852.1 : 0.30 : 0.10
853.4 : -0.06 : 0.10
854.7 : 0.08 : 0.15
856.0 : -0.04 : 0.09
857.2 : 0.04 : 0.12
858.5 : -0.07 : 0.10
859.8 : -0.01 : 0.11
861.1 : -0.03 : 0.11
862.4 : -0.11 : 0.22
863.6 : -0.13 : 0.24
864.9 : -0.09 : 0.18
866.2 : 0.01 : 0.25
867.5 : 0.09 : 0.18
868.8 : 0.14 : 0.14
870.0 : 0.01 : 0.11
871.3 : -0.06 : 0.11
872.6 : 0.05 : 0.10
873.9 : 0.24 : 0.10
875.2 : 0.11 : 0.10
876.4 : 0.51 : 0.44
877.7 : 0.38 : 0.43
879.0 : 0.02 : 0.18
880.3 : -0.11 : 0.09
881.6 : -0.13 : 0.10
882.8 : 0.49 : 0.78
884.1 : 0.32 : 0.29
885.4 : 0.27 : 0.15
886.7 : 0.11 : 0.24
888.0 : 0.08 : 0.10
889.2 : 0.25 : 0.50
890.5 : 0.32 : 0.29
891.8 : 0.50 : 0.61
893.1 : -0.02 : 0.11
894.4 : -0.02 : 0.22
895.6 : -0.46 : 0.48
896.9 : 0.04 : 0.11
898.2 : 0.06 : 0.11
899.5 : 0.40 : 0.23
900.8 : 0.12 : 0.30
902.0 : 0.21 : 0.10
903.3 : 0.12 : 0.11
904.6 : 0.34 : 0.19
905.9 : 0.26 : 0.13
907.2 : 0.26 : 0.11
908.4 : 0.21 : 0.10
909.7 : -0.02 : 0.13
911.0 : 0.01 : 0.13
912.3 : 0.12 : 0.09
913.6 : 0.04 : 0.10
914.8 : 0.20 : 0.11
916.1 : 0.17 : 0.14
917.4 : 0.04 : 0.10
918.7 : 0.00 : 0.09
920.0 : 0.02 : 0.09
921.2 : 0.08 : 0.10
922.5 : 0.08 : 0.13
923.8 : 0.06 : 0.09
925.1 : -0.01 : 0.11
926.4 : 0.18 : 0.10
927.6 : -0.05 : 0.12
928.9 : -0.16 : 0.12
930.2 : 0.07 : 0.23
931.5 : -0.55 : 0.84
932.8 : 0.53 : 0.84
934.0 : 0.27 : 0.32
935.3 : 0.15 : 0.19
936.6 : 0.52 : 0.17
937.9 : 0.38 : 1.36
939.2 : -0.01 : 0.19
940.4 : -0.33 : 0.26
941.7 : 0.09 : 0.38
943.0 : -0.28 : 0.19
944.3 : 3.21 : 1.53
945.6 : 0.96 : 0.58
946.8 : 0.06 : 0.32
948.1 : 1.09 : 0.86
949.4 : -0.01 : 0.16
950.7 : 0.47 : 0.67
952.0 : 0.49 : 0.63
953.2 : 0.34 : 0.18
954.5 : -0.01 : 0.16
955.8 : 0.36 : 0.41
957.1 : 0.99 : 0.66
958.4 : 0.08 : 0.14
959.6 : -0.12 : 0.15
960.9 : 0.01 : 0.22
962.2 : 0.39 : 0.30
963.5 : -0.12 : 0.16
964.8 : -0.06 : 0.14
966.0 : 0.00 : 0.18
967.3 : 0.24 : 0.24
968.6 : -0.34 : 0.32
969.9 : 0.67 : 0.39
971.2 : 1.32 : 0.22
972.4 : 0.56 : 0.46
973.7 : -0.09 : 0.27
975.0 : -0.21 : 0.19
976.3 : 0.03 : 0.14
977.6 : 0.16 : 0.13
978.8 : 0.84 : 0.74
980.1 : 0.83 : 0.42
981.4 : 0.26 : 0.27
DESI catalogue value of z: 1.61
